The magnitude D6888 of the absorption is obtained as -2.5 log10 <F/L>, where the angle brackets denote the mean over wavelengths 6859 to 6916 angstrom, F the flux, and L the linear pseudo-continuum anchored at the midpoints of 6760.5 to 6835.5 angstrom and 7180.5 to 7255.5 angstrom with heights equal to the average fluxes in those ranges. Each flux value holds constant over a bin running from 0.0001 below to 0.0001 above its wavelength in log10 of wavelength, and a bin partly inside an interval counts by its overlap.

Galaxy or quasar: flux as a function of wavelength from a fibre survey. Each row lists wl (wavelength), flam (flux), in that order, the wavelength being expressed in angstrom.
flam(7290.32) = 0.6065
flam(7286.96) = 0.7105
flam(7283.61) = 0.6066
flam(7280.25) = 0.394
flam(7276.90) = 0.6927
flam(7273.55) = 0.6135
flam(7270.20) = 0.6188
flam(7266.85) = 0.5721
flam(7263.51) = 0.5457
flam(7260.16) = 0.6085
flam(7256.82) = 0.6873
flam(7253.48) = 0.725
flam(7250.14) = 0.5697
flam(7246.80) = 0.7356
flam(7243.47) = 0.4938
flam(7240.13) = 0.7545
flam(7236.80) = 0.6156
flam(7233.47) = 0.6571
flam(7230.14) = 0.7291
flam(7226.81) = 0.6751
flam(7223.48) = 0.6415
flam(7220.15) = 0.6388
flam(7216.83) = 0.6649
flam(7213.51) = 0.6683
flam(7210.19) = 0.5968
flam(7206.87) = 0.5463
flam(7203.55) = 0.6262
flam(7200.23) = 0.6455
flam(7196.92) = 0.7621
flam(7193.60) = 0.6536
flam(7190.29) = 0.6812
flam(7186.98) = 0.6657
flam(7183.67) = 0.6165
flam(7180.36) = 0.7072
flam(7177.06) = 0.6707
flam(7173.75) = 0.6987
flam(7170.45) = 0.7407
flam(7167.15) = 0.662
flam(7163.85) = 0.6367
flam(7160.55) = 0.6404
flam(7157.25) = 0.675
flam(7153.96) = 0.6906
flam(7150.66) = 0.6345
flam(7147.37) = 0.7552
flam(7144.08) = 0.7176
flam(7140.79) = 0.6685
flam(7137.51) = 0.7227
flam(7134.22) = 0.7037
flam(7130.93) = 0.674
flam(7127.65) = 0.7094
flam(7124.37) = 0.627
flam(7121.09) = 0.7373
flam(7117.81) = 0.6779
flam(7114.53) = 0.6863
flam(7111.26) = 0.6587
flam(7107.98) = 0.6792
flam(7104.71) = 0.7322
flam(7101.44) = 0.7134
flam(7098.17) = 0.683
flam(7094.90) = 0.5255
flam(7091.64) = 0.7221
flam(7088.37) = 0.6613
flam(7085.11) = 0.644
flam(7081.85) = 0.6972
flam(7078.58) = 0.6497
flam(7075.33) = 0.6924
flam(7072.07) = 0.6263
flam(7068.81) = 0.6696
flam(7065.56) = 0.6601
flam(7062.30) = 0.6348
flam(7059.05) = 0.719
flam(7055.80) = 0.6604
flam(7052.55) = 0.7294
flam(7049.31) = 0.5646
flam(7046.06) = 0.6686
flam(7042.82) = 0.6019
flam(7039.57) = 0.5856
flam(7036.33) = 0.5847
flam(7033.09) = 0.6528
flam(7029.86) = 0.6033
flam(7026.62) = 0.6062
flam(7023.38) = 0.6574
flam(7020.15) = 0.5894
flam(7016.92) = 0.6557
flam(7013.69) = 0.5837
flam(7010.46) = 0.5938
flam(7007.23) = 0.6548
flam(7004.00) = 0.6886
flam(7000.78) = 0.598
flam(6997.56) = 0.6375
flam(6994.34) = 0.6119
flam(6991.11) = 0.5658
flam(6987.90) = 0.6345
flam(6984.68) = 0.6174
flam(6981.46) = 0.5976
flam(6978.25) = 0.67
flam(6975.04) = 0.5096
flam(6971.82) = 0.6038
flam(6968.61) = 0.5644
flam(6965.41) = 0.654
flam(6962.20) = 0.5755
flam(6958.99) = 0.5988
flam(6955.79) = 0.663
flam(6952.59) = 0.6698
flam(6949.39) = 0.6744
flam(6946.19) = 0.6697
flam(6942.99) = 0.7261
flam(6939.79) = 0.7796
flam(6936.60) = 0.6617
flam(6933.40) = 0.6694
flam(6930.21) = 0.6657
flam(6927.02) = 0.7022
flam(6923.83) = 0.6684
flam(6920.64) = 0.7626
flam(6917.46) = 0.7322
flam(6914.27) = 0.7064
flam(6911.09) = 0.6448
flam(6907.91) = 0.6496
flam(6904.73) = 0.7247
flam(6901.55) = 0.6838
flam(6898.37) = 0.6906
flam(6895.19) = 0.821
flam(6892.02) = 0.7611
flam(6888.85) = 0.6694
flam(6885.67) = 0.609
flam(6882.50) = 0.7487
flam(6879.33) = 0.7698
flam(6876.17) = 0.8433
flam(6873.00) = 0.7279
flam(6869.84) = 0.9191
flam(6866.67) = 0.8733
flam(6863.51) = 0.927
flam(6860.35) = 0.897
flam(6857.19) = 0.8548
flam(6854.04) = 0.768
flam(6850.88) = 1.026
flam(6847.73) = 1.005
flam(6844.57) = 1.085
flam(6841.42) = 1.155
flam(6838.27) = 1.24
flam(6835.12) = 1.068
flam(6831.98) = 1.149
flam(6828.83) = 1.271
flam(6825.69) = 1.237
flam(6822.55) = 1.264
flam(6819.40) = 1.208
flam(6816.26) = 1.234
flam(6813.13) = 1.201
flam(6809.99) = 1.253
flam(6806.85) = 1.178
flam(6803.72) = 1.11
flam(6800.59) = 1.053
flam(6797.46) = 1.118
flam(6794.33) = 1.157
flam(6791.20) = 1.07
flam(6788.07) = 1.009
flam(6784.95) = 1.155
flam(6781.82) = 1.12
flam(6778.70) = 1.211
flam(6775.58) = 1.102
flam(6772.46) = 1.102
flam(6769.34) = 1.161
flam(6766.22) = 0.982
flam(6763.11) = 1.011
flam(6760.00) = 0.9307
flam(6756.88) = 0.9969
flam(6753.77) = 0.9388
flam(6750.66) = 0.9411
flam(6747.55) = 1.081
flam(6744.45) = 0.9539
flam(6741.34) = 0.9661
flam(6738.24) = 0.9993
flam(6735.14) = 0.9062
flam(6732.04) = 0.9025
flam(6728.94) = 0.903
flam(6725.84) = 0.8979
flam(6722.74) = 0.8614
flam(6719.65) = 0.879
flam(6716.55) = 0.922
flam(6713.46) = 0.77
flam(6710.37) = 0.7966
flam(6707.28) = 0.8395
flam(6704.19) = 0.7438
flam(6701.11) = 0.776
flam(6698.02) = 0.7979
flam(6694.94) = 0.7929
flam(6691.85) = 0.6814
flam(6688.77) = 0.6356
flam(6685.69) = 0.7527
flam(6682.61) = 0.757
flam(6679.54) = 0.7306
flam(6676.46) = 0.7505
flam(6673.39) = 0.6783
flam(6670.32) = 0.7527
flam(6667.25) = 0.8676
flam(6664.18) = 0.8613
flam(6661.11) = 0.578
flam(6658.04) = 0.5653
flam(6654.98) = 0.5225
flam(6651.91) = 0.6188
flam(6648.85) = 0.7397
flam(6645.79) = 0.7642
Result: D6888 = 0.34 mag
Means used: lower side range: 1.14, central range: 0.758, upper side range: 0.654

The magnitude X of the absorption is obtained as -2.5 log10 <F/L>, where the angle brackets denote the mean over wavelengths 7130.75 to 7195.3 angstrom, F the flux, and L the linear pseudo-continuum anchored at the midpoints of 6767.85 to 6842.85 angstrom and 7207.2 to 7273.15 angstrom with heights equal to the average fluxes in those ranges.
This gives 0.08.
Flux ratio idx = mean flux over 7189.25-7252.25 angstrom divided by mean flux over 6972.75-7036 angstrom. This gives 1.1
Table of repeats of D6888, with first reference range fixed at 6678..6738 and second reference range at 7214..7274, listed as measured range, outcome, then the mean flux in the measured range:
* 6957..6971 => 0.21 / 0.601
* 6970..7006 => 0.18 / 0.612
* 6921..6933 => 0.09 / 0.686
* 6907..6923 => 0.07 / 0.7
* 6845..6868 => -0.20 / 0.916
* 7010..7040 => 0.16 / 0.613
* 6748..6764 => -0.21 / 0.97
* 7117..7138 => -0.02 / 0.692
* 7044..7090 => 0.06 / 0.662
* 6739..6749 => -0.24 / 1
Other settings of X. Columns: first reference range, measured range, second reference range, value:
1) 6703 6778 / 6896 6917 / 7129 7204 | 0.216 mag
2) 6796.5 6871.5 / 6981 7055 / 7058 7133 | 0.265 mag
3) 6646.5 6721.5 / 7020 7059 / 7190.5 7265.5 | 0.083 mag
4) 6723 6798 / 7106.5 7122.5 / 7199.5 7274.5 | 0.073 mag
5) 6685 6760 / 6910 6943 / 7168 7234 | 0.116 mag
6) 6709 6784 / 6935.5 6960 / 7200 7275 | 0.220 mag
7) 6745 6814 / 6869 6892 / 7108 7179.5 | 0.282 mag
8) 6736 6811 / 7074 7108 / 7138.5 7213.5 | 0.121 mag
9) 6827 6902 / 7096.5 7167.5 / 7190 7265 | 0.045 mag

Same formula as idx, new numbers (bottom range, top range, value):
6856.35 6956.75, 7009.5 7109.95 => 0.88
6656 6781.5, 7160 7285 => 0.74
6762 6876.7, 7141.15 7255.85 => 0.62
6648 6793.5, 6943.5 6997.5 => 0.71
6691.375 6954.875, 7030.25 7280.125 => 0.72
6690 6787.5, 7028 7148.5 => 0.71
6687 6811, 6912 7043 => 0.66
